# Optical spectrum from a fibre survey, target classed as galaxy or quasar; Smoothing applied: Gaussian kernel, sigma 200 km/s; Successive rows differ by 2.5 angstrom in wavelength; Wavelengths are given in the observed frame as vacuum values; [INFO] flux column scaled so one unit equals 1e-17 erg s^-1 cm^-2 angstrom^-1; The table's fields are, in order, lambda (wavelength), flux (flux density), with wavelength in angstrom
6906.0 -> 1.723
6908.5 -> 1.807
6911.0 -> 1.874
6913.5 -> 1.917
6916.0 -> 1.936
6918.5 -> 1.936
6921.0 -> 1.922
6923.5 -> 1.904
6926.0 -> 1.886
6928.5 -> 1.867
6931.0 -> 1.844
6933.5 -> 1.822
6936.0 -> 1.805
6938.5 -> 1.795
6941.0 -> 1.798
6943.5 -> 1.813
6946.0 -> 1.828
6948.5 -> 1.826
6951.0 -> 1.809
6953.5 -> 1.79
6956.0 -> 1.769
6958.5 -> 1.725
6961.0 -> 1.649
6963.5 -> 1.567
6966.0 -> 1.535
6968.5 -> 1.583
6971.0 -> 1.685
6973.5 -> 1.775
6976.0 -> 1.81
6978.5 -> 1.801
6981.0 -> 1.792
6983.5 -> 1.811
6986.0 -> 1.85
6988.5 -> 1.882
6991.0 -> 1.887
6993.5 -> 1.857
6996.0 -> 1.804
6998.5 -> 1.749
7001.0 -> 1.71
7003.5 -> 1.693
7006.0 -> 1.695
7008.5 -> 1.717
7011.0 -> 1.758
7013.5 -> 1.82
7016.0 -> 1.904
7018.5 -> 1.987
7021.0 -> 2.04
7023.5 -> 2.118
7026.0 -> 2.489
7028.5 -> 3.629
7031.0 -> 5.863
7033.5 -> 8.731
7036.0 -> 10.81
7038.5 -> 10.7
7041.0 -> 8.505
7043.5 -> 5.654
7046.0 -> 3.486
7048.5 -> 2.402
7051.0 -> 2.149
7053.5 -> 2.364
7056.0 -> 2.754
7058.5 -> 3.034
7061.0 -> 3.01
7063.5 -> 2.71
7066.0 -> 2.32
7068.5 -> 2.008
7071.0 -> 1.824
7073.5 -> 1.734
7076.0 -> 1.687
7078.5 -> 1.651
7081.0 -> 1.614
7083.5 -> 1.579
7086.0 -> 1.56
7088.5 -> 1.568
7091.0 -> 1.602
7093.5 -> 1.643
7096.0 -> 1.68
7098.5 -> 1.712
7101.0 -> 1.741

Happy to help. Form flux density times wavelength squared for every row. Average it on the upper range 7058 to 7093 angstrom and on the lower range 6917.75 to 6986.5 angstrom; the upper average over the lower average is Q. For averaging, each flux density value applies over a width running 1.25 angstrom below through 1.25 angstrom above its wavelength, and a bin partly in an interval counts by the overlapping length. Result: 1.14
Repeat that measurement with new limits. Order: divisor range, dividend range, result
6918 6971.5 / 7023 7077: 2.39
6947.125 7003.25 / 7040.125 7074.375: 1.80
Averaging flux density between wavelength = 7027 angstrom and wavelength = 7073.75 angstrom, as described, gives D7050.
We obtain 4.45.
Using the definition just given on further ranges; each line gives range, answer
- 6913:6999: 1.8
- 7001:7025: 1.86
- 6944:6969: 1.72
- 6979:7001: 1.82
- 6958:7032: 2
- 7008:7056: 4.22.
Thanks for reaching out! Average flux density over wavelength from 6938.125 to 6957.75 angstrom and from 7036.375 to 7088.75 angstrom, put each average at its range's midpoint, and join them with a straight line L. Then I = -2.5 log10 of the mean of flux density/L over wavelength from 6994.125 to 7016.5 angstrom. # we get 0.39 mag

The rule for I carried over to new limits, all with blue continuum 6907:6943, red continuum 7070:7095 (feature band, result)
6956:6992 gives 0.03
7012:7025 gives -0.14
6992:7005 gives 0.00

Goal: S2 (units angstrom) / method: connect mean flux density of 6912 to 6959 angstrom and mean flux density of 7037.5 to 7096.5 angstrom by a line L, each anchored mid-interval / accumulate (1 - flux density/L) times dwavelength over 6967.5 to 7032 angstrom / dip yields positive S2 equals 8.49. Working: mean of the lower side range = 1.84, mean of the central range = 2.05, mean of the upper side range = 2.87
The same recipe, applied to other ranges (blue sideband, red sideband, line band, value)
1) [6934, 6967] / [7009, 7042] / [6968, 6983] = 5.4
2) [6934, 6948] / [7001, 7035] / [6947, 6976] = 5.3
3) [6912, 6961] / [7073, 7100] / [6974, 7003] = -0.7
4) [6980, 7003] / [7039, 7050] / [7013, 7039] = -1.6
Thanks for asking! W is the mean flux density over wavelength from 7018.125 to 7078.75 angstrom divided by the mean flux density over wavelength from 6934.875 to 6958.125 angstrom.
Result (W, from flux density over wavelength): 2.16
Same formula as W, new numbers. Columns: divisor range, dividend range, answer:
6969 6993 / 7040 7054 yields 2.28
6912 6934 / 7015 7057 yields 2.42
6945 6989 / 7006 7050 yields 2.49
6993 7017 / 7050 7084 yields 1.24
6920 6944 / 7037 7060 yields 2.50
